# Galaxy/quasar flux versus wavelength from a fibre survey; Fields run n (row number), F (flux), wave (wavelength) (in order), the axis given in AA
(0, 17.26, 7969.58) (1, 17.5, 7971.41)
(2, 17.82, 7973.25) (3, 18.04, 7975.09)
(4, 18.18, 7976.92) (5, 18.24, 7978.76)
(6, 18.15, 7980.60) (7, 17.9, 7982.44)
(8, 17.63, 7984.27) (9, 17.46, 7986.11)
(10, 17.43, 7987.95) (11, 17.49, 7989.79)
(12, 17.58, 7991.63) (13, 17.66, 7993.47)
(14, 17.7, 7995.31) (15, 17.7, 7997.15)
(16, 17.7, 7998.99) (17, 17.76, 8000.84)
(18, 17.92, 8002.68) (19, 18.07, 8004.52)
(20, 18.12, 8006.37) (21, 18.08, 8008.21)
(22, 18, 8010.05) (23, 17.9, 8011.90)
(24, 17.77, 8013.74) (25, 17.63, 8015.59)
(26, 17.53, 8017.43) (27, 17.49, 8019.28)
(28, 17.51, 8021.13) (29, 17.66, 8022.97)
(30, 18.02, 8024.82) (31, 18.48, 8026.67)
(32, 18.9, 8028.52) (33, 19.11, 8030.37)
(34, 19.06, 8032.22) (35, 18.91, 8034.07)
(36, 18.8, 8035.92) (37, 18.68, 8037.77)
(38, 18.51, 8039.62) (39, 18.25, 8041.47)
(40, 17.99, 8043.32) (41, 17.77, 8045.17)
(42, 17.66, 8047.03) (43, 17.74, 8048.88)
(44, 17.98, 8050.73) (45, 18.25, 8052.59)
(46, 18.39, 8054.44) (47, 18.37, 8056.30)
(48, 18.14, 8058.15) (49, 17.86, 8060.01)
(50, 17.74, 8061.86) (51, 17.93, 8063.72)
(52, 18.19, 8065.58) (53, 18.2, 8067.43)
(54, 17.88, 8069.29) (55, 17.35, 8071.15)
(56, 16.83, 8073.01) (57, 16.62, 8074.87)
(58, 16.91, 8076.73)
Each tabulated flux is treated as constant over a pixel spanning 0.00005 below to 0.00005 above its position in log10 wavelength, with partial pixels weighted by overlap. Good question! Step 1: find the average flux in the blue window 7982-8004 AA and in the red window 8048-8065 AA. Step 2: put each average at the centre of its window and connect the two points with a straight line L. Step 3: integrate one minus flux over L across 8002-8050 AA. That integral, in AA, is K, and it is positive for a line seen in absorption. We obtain -0.7 AA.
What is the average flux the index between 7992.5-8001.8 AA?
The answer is 17.7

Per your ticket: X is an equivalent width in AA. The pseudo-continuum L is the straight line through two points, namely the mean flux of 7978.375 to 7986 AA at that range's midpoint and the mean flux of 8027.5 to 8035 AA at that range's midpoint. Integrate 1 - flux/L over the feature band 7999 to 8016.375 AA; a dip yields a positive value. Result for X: 0.5 AA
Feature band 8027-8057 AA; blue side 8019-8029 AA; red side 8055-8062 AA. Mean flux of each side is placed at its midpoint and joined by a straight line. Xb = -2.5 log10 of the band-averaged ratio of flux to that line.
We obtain -0.02 mag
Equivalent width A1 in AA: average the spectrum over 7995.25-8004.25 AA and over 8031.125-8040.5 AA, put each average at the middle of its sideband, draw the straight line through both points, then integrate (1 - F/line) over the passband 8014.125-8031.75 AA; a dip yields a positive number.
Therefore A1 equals 0.4 AA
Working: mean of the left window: 17.8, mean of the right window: 18.8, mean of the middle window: 18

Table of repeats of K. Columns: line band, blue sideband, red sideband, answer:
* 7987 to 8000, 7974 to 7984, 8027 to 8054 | 0.39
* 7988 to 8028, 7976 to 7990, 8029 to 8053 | 0.58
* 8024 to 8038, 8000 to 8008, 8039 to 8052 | -0.60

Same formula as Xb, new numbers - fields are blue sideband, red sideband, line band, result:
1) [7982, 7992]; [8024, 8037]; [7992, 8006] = 0.007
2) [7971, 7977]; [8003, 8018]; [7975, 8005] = 0.006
